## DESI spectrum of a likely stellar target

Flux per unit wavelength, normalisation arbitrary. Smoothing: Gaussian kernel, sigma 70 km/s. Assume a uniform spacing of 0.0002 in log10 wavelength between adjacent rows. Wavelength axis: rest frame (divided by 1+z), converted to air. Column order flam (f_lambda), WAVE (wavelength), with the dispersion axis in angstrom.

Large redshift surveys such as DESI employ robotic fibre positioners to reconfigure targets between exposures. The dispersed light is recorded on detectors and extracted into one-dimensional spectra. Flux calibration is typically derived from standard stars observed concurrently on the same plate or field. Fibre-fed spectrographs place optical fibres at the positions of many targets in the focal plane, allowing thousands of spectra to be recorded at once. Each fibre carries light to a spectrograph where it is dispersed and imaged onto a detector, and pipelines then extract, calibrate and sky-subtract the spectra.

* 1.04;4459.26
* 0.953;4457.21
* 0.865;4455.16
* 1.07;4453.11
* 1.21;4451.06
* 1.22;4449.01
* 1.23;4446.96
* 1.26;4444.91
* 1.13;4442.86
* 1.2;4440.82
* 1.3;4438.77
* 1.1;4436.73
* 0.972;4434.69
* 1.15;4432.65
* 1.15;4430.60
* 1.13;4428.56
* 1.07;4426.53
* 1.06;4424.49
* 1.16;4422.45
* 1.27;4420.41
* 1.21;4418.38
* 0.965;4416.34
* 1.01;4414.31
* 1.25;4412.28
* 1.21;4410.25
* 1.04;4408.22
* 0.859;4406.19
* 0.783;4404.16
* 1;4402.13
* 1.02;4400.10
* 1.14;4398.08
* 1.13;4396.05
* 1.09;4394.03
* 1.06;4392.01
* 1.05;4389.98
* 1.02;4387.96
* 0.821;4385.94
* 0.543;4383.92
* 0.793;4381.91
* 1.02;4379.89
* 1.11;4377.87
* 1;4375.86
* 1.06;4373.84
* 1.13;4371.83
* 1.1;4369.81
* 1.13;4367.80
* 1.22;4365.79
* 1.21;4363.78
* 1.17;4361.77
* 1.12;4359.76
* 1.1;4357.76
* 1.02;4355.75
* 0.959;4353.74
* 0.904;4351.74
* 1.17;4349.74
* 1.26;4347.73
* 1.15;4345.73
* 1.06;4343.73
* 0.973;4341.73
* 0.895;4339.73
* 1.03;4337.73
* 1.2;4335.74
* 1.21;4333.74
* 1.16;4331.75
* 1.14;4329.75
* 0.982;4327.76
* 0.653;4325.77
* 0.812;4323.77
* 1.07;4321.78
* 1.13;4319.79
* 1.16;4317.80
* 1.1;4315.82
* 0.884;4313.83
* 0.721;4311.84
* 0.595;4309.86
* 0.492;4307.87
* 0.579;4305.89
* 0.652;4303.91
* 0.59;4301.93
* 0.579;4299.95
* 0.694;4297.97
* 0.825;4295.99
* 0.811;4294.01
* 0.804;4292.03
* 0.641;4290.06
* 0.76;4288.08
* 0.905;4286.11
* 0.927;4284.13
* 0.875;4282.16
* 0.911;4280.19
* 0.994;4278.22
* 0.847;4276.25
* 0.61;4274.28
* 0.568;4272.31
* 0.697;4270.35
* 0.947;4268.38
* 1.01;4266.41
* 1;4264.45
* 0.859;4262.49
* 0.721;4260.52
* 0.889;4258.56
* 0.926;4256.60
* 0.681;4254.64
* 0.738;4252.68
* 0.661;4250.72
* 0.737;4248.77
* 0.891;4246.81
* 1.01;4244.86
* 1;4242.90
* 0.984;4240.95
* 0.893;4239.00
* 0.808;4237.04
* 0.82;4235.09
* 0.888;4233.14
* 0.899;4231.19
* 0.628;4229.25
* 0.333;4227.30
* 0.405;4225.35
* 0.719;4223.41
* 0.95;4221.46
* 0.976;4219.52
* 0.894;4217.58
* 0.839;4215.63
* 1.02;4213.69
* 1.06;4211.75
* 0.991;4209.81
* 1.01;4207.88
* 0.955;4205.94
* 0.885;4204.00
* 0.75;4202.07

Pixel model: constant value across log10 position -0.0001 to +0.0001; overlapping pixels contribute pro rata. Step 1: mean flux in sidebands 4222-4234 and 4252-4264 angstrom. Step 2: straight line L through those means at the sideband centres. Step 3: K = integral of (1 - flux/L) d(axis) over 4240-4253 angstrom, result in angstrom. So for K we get -2.04 angstrom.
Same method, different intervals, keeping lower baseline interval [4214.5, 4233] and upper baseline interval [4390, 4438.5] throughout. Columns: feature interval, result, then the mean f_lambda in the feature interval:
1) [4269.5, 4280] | 1.0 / 0.757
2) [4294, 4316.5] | 4.8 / 0.7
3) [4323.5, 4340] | -1.5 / 1.02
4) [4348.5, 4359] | -0.7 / 1.04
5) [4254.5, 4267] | -1.0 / 0.878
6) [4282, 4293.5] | 0.6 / 0.814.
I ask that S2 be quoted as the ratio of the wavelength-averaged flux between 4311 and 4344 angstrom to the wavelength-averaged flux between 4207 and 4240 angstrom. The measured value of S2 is 1.22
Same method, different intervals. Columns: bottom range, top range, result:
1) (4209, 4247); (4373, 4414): 1.18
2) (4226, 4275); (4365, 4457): 1.33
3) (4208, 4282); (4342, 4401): 1.26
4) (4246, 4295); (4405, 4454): 1.39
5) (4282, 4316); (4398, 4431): 1.46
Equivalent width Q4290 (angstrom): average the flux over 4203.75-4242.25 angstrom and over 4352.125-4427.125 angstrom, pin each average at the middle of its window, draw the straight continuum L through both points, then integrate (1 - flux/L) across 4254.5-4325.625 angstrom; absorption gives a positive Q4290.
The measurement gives 8.9 angstrom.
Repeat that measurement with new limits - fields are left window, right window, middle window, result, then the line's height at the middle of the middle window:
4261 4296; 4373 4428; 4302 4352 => -2.24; 0.91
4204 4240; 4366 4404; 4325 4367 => -4.66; 0.97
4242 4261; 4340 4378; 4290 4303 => 3.15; 0.939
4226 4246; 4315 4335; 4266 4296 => 3.71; 0.933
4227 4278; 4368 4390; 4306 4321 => 0.64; 0.892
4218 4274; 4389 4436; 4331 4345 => -1.75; 0.956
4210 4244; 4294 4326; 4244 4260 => 0.16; 0.82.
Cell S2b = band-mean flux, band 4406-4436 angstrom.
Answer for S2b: 1.11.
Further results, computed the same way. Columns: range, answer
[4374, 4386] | 0.899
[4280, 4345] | 0.875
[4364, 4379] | 1.11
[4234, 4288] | 0.847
